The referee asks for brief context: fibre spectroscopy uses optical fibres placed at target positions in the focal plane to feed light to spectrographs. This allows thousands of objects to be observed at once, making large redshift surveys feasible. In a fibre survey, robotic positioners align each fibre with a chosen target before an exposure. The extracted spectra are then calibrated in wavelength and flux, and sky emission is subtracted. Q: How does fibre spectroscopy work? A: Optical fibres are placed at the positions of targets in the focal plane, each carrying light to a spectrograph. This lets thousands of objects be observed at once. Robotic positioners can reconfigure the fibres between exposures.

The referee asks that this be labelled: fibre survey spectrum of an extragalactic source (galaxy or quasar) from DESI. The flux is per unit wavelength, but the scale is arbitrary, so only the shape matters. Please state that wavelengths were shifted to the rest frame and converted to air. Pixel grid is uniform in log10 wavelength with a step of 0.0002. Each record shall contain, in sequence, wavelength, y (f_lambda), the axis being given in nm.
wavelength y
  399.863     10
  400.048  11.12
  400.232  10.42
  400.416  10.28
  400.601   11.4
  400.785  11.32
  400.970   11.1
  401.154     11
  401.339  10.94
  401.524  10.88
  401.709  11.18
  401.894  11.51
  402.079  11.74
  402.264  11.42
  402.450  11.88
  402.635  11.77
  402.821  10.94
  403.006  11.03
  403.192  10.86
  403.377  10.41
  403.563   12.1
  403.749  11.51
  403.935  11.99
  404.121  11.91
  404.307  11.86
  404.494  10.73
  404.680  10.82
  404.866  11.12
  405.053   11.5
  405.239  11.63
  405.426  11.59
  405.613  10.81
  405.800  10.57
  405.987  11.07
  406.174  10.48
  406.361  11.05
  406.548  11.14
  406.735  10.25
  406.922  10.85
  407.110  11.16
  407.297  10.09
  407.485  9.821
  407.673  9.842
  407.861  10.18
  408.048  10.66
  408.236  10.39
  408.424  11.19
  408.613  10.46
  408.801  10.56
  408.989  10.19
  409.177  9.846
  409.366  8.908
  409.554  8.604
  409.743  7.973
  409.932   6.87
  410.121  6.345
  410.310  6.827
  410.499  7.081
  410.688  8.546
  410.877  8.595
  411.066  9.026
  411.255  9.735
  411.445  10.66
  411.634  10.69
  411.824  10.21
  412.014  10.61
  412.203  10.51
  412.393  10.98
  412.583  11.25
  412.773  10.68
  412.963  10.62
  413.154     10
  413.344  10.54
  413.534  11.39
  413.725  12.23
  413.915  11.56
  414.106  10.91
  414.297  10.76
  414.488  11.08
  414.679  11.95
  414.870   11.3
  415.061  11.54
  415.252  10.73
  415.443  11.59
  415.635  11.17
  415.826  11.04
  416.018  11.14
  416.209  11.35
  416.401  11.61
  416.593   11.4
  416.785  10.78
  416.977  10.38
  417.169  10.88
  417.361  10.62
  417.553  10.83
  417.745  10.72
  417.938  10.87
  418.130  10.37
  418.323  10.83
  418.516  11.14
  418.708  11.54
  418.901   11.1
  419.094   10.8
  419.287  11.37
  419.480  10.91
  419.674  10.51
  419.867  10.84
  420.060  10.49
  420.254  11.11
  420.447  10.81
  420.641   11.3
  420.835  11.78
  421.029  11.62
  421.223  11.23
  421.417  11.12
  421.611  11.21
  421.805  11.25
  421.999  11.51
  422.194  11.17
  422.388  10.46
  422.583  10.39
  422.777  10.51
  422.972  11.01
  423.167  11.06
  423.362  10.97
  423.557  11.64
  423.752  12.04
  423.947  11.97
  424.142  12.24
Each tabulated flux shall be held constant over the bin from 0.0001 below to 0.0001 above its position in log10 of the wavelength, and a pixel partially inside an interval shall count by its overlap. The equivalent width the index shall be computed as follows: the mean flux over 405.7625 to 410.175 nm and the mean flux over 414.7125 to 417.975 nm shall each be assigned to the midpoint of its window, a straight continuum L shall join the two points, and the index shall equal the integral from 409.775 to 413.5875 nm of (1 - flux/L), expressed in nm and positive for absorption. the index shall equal 0.35 nm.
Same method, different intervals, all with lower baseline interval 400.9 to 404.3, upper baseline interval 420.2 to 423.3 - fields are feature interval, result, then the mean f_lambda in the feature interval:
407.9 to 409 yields 0.07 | 10.6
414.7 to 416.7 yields -0.02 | 11.3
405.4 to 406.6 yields 0.04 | 10.9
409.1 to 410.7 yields 0.49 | 7.83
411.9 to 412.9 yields 0.04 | 10.8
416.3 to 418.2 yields 0.05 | 10.9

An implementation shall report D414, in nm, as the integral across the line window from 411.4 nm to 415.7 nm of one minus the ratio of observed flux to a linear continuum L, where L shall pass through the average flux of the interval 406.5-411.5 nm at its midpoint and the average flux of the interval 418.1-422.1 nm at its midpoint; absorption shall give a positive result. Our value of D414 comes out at -0.37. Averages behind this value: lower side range 9.45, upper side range 11.1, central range 11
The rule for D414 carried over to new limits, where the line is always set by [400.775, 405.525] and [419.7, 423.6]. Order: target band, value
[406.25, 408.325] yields 0.144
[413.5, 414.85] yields -0.029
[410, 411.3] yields 0.381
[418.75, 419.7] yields 0.008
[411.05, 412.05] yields 0.088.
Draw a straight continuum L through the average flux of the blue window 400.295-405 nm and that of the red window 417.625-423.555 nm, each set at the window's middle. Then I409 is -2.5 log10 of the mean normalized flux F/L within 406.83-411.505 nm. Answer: 0.19 mag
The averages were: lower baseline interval 11.3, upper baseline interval 11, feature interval 9.36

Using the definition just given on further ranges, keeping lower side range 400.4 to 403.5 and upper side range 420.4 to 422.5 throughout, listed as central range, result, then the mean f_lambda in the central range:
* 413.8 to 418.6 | 0.01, 11.1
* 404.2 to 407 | 0.02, 11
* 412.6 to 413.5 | 0.06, 10.6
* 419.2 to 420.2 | 0.04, 10.8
